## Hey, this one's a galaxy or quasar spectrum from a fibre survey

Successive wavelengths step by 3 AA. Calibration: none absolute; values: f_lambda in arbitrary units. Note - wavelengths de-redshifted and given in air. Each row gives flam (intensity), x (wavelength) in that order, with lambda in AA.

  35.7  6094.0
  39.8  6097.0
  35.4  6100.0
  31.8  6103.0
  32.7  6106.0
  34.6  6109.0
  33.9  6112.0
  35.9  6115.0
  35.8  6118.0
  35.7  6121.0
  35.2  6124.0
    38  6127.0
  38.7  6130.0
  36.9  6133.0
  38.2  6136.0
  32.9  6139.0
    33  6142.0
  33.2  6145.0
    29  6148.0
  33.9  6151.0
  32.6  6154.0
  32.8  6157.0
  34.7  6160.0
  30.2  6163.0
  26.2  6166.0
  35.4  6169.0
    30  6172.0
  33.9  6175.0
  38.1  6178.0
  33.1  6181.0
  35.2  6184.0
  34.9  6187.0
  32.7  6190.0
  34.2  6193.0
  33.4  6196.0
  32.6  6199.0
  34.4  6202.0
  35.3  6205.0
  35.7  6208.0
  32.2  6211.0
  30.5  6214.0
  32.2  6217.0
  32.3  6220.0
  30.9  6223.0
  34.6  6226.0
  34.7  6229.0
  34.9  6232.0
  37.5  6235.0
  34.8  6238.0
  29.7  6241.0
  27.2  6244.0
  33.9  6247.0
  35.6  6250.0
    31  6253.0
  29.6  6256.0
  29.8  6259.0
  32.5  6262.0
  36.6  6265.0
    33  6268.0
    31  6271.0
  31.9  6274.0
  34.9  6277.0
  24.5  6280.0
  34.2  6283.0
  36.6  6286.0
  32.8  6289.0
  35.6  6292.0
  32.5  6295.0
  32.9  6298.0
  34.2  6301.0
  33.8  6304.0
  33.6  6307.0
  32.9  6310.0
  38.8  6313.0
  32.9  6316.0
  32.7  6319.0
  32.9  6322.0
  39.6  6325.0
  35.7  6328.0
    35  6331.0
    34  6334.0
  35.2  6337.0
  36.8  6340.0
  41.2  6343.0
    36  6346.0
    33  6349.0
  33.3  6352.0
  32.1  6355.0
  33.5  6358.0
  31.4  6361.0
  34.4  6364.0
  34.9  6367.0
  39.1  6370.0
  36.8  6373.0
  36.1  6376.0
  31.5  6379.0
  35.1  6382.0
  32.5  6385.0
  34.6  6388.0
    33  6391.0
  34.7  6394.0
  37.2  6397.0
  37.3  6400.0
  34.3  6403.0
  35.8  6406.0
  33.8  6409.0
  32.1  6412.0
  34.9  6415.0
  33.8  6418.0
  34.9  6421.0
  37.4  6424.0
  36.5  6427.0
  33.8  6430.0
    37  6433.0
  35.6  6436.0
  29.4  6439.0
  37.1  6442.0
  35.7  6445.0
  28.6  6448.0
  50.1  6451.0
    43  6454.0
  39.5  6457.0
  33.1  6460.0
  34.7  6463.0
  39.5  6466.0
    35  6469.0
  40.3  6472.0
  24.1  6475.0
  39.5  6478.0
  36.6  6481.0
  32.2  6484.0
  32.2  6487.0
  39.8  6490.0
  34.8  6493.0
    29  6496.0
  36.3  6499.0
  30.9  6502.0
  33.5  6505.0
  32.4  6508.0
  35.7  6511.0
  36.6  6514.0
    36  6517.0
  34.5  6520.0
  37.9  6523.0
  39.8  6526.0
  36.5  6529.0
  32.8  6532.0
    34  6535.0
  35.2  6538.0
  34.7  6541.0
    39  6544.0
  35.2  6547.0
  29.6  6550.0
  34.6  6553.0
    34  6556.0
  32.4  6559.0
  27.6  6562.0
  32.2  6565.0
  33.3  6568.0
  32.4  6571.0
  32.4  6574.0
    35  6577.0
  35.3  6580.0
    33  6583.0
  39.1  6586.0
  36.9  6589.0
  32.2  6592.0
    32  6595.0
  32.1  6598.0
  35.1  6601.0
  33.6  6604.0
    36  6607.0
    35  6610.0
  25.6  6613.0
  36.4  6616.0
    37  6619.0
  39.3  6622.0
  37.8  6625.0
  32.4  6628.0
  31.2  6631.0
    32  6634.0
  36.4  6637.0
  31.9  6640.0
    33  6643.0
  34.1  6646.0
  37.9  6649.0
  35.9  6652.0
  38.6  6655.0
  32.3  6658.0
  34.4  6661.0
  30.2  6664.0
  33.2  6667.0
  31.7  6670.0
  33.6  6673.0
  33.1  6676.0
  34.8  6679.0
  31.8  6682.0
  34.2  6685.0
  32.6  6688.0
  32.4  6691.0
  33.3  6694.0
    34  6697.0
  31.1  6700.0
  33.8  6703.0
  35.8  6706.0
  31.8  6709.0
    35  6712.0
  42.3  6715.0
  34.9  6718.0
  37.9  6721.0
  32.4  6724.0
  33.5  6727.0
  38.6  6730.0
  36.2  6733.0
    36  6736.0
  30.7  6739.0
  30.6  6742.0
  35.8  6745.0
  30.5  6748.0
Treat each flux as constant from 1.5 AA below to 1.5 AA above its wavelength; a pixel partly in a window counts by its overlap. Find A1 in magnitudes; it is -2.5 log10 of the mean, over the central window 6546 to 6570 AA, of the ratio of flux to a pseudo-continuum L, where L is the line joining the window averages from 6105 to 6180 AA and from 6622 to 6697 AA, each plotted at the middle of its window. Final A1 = 0.05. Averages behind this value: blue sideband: 34.1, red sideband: 33.8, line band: 32.3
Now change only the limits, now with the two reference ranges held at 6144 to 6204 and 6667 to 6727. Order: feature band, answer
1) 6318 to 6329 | -0.06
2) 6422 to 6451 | -0.06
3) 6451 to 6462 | -0.19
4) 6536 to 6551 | -0.04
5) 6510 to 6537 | -0.07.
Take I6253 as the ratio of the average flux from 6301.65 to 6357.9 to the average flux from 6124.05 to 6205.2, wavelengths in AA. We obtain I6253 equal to 1.03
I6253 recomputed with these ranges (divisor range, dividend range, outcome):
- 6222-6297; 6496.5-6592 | 1.05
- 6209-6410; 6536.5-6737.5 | 1.01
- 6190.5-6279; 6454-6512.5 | 1.06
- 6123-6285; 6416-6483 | 1.09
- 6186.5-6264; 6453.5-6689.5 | 1.04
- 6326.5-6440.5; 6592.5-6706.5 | 0.97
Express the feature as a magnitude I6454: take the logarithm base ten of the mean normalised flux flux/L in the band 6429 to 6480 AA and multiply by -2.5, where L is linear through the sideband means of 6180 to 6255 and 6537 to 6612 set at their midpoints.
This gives -0.08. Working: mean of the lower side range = 33.3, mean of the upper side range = 33.9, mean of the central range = 36.3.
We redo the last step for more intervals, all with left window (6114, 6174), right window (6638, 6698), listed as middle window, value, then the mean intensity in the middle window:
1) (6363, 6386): -0.042 mag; 35.1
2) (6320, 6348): -0.072 mag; 36.1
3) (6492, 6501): 0.019 mag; 33.1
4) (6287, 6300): 0.008 mag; 33.6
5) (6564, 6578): 0.022 mag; 33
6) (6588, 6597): 0.009 mag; 33.4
